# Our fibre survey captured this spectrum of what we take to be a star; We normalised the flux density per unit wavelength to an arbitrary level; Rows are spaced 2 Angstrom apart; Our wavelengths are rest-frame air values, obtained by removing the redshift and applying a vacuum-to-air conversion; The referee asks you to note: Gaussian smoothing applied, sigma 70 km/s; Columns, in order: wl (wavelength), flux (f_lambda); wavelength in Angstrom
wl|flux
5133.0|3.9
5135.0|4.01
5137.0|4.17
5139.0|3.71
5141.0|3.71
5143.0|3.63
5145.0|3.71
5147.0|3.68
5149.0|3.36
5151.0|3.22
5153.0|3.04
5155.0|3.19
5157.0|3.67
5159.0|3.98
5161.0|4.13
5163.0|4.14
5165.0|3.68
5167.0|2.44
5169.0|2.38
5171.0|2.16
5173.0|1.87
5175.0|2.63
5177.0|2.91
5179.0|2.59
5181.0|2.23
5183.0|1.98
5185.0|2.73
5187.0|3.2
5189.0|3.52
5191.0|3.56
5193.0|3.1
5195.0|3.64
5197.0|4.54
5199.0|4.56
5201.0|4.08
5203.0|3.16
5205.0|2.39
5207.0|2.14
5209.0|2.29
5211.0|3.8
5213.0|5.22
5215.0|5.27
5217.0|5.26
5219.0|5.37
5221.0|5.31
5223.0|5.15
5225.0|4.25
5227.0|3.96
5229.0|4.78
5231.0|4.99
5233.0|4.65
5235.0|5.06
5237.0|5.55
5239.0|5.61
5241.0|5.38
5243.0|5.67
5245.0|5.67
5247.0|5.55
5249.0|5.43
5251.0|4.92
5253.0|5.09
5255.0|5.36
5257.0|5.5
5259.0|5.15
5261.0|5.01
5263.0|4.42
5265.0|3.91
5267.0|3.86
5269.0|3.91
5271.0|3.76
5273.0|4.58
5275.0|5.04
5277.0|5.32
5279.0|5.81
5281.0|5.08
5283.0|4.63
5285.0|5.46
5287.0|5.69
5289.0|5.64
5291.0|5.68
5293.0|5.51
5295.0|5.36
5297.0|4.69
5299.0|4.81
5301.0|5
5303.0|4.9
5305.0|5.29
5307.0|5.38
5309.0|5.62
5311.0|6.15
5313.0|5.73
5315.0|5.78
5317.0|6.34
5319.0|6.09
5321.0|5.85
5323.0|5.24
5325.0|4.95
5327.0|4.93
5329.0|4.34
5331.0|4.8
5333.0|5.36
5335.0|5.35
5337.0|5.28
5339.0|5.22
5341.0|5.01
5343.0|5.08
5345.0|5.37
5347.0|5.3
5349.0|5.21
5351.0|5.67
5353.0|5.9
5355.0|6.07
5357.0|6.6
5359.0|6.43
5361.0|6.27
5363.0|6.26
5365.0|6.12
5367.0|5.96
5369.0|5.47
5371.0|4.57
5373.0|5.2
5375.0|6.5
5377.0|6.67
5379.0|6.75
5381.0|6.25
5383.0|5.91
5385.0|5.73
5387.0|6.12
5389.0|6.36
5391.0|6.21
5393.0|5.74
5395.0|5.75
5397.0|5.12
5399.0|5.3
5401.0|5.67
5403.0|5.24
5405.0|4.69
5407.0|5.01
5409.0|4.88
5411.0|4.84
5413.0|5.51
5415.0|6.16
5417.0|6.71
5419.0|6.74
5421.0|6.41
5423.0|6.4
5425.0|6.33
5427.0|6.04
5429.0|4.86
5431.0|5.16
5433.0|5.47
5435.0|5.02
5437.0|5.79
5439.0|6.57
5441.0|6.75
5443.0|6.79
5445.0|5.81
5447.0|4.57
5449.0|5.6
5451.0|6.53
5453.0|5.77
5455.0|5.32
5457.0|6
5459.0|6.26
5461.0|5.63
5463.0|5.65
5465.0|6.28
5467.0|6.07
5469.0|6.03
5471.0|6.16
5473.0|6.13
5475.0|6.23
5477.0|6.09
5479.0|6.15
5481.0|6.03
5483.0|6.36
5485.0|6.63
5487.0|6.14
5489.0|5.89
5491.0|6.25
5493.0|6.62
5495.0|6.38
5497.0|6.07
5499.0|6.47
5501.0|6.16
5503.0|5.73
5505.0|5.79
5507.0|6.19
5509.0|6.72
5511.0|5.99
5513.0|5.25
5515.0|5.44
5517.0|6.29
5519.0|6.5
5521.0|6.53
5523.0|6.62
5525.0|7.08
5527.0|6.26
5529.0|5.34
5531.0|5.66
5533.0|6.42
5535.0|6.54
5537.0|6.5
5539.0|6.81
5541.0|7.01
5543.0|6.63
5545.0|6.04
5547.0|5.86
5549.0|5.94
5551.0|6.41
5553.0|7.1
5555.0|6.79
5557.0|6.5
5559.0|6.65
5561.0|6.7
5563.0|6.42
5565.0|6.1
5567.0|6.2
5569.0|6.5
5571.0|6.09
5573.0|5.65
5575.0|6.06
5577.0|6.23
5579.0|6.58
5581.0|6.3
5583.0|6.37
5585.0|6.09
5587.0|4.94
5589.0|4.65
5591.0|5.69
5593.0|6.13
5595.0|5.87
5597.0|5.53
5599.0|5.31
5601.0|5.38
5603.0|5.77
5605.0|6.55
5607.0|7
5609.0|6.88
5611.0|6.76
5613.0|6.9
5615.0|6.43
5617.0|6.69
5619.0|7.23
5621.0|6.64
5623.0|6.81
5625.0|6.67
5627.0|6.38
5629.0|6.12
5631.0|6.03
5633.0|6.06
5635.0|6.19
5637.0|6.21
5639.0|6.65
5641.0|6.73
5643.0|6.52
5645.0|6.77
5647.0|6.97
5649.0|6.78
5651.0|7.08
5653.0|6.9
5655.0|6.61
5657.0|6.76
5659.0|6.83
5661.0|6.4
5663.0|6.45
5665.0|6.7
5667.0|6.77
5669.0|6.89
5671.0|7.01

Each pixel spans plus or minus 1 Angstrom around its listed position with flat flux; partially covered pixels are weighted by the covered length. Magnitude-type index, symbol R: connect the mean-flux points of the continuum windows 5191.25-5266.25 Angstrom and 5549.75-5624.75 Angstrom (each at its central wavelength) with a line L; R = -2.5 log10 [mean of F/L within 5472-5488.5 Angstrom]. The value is -0.08 mag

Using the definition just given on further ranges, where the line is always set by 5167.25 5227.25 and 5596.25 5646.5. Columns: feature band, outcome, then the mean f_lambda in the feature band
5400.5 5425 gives -0.15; 5.71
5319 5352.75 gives -0.18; 5.23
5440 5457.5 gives -0.13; 5.9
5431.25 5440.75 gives -0.12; 5.75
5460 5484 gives -0.13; 6.07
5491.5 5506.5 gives -0.11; 6.18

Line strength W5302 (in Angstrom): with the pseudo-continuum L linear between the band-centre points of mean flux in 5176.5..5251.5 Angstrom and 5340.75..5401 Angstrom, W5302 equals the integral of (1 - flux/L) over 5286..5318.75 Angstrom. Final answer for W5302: -2.32 Angstrom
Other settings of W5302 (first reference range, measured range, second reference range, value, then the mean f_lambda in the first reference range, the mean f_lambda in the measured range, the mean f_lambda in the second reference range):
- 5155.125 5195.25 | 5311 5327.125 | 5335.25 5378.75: -1.6 Angstrom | 3.02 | 5.68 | 5.73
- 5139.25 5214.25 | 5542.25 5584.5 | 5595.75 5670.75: -2.2 Angstrom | 3.26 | 6.33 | 6.53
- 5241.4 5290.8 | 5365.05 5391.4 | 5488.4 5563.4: -1.9 Angstrom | 5.03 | 5.98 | 6.31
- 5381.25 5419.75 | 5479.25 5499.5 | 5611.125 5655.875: -0.8 Angstrom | 5.67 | 6.27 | 6.61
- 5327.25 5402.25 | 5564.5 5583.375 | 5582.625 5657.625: 0.1 Angstrom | 5.69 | 6.21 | 6.34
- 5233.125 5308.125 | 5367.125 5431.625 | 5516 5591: -1.6 Angstrom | 5.1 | 5.77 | 6.27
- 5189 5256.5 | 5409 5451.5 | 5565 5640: -3.3 Angstrom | 4.56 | 5.88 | 6.2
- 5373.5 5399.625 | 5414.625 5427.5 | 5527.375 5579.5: -0.7 Angstrom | 6.03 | 6.42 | 6.33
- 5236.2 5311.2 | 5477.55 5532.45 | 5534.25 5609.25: -2.0 Angstrom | 5.13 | 6.17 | 6.2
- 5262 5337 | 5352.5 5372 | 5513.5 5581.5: -1.9 Angstrom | 5.14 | 5.97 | 6.34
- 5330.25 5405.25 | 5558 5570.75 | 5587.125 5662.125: -0.4 Angstrom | 5.71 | 6.41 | 6.39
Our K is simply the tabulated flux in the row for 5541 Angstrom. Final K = 7.01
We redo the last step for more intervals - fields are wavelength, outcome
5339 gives 5.22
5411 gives 4.84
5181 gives 2.23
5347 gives 5.3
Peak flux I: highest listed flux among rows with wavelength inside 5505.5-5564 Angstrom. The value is 7.1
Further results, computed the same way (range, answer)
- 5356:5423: 6.75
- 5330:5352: 5.67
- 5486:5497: 6.62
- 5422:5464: 6.79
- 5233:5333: 6.34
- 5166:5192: 3.56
